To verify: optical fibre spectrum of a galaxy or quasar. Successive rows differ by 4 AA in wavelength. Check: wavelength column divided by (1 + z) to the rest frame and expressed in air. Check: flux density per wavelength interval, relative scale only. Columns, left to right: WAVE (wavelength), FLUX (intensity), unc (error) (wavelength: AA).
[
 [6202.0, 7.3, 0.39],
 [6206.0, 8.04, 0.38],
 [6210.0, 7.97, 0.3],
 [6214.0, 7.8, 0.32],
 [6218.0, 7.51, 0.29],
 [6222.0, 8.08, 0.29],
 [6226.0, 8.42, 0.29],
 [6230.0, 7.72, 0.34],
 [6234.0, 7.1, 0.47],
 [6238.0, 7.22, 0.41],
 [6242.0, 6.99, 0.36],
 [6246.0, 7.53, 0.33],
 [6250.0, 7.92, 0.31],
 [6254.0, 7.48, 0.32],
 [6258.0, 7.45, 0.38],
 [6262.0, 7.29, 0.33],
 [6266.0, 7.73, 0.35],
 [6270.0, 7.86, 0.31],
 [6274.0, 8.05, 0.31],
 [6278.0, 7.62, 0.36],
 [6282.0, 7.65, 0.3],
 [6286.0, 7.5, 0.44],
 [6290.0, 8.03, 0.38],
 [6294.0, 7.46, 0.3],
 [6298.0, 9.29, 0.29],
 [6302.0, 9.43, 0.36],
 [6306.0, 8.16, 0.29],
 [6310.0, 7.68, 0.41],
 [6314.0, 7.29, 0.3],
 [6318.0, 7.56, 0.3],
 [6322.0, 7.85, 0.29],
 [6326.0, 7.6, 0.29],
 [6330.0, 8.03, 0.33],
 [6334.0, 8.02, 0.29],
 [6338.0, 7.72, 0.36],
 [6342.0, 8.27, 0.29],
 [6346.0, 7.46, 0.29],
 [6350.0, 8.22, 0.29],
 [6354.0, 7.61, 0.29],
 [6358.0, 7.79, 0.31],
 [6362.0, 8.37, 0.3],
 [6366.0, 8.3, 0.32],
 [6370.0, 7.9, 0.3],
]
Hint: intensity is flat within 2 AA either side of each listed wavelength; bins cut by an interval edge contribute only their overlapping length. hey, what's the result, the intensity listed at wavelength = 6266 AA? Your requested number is 7.73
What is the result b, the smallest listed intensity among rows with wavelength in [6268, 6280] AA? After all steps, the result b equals 7.62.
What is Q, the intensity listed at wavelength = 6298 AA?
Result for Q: 9.29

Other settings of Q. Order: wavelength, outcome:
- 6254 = 7.48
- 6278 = 7.62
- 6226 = 8.42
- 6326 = 7.6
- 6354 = 7.61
